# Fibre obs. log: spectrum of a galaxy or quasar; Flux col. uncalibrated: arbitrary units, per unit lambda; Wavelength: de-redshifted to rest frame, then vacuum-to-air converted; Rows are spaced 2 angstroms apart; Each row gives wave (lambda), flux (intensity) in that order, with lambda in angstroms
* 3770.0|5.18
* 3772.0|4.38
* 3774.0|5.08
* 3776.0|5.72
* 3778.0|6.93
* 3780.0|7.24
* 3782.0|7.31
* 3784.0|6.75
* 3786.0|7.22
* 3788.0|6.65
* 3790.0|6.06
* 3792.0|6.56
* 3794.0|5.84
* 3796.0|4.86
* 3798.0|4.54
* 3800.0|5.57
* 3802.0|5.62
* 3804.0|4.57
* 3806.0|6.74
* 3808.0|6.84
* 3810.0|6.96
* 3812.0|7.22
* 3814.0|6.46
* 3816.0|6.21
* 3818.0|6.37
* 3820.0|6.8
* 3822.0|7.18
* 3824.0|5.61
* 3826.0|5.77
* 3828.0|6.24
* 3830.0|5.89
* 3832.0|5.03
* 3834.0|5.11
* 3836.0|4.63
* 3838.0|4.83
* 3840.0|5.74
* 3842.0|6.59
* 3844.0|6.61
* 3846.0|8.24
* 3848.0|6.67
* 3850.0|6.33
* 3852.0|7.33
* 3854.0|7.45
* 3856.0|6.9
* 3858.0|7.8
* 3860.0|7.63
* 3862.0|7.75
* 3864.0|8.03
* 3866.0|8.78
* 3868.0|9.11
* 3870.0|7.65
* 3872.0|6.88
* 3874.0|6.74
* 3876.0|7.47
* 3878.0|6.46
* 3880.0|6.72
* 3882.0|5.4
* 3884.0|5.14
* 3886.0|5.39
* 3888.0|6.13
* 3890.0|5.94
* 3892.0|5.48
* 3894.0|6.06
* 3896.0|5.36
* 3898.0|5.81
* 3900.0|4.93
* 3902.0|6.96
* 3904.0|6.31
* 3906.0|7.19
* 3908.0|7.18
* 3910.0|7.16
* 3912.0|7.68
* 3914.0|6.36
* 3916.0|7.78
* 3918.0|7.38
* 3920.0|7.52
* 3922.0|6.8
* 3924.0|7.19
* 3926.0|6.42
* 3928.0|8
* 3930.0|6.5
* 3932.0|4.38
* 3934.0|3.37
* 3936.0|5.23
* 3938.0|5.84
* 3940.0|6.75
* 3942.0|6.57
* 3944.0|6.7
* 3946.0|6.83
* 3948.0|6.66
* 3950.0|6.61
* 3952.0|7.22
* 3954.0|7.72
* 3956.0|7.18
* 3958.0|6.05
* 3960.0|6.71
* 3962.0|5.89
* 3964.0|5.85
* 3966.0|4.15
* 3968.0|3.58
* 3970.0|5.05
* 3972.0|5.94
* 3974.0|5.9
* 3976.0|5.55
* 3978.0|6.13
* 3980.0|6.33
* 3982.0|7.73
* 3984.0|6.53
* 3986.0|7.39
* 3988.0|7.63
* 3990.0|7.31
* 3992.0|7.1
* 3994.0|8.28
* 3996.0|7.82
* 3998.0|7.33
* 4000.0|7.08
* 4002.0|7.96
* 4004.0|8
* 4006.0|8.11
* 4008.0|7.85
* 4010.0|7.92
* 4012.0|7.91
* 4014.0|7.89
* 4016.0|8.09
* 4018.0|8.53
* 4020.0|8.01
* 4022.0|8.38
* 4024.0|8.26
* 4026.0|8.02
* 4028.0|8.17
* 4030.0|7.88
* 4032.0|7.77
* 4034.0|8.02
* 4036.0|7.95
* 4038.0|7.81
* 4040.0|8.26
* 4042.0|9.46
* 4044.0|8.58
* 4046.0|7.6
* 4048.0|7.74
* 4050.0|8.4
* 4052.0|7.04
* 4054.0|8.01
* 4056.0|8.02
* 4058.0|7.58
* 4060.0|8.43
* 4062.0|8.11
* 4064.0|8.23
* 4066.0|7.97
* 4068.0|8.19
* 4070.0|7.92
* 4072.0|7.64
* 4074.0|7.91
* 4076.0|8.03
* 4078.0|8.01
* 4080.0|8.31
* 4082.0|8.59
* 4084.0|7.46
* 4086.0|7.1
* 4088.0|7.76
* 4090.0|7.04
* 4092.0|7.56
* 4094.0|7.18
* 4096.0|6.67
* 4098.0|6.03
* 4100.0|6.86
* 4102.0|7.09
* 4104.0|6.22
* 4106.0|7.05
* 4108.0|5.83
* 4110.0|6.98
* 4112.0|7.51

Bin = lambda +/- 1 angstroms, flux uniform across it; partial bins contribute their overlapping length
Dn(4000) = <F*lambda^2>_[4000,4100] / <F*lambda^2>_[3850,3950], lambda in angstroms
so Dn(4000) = 1.3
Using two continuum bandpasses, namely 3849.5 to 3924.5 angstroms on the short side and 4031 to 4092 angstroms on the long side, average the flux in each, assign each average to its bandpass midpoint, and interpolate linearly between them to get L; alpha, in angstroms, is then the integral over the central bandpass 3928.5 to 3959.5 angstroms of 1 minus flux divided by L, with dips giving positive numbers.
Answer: 4.0 angstroms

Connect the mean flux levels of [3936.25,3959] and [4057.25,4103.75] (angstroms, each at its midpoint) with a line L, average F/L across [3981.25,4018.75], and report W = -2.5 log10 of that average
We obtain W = -0.10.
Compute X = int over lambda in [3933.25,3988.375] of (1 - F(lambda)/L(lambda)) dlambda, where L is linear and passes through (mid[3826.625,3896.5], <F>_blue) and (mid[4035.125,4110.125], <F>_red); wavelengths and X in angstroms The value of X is 7.0 angstroms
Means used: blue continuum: 6.56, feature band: 6.18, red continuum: 7.66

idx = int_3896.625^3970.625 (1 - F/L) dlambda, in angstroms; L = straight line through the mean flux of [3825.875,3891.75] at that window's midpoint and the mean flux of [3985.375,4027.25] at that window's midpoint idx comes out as 8.85 angstroms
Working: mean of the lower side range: 6.62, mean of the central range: 6.37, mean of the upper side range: 7.86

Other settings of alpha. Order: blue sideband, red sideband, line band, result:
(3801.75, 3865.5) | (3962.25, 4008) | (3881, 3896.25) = 2.2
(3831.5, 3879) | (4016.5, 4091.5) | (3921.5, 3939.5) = 3.3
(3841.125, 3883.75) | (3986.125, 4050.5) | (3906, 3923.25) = 0.6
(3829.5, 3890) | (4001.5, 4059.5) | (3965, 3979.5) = 4.5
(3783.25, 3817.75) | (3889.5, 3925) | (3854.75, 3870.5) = -3.7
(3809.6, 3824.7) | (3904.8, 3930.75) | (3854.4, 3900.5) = 1.5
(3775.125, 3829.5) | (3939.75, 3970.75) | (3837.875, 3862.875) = -2.9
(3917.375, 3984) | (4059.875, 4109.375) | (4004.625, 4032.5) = -4.9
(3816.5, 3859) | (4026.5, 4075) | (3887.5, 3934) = 2.9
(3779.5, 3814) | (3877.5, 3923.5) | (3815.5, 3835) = 0.9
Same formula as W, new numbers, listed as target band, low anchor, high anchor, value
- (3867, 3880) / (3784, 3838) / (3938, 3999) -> -0.18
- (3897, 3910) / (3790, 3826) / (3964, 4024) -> 0.03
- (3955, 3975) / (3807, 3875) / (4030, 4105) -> 0.28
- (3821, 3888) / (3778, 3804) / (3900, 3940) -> -0.05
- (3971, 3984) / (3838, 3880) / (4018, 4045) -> 0.25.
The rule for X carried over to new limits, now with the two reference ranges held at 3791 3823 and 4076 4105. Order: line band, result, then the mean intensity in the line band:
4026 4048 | -3.23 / 8.13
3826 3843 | 2.00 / 5.52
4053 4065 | -1.49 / 8.06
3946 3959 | -0.31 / 6.9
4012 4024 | -1.98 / 8.16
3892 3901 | 1.35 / 5.53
